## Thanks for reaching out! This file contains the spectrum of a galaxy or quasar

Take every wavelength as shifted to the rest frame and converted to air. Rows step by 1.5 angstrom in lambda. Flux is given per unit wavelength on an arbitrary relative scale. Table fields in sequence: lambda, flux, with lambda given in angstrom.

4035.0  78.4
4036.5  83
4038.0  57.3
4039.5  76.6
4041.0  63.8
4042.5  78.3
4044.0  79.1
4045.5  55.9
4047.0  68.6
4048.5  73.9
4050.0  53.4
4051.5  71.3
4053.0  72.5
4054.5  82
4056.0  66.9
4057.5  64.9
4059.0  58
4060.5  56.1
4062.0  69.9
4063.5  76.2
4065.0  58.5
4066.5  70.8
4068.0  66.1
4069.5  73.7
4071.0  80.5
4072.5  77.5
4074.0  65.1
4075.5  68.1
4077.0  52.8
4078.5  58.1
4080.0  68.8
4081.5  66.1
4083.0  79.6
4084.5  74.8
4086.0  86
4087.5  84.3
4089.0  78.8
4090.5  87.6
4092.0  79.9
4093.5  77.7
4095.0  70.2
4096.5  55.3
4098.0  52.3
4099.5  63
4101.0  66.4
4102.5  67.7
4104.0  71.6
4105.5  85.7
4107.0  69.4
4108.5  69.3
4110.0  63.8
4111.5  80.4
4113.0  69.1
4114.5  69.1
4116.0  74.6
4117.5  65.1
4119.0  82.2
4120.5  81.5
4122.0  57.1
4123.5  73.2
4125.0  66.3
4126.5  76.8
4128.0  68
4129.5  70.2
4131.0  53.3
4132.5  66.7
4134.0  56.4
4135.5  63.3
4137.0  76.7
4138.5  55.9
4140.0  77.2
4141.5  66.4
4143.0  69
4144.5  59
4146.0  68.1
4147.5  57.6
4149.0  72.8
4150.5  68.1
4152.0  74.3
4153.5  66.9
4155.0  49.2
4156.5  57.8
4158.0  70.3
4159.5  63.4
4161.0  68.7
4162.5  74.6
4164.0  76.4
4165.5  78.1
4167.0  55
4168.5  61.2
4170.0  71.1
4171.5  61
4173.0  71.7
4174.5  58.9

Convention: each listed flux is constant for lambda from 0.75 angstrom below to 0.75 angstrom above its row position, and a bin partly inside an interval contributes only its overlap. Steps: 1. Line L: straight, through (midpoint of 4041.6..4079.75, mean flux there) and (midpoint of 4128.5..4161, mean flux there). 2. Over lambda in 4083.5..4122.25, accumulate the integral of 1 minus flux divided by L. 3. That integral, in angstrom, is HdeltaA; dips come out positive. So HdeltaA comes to -3.61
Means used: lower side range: 67.9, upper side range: 65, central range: 72.7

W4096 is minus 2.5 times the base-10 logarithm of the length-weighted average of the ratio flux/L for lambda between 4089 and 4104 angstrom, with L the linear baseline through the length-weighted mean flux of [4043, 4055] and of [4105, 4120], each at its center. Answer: 0.04 mag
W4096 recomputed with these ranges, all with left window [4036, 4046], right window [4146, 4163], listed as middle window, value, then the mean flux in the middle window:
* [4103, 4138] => -0.04 mag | 69.9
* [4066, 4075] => -0.04 mag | 72.2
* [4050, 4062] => 0.05 mag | 66.7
